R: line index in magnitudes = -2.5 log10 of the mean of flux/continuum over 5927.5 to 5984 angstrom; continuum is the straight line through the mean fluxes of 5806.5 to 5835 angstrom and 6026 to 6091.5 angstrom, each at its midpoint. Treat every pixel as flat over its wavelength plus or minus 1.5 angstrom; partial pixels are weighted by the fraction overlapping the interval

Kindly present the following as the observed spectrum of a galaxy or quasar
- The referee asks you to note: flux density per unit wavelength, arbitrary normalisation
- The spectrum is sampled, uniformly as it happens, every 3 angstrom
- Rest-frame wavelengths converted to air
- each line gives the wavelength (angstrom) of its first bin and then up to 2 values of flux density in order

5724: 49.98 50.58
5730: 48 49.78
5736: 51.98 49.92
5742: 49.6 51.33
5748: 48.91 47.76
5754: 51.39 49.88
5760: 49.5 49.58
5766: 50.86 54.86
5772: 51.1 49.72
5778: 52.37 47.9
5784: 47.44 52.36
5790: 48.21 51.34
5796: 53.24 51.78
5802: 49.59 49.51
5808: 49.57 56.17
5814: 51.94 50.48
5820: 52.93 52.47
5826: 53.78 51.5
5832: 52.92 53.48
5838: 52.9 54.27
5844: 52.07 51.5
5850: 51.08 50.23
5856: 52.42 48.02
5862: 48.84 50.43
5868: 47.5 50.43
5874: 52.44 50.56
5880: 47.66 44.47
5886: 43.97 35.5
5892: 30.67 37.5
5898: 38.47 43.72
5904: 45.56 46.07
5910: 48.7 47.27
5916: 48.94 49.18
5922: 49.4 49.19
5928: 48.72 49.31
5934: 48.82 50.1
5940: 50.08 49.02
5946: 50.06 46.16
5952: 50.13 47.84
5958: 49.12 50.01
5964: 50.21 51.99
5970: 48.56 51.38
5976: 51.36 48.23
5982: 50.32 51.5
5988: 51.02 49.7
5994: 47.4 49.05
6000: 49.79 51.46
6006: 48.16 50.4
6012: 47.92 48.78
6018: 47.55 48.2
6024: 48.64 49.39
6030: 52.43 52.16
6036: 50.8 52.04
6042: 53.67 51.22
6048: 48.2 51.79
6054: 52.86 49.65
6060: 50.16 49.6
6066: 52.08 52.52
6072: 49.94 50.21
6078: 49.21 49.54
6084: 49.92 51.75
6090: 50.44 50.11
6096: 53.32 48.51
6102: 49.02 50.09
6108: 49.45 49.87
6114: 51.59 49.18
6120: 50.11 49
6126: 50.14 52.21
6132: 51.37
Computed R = 0.04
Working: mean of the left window 52.5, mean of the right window 50.9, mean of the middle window 49.6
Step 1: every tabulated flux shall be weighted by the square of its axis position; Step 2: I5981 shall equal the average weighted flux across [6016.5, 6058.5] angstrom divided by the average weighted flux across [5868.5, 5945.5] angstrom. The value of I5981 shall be 1.14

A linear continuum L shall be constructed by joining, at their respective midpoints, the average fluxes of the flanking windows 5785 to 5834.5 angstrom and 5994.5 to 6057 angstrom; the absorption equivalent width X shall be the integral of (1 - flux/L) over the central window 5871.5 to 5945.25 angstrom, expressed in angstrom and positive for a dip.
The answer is 7.0 angstrom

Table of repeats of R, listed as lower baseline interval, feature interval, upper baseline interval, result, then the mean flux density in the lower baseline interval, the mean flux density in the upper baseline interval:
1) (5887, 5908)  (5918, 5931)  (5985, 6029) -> -0.17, 39.6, 49.2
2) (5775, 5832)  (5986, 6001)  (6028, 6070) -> 0.04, 51.3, 51.3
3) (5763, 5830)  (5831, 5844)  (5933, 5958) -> -0.05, 51.3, 49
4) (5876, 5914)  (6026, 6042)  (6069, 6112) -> -0.08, 42.9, 50.2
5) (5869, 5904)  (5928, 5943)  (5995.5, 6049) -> -0.08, 43.4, 50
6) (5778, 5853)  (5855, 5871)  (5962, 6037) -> 0.04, 51.6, 49.9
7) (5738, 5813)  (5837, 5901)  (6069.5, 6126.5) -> 0.08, 50.6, 50.1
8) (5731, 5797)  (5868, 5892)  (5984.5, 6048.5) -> 0.11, 50.4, 50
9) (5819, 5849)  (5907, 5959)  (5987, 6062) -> 0.05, 52.8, 50.1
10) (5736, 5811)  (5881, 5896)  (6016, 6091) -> 0.29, 50.5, 50.5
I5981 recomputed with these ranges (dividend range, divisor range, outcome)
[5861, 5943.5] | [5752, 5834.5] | 0.94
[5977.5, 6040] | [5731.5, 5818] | 1.06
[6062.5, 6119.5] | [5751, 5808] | 1.11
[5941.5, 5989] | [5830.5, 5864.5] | 1.00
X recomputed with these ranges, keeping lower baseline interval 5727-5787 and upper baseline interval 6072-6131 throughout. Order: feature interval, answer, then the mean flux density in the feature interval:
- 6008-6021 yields 0.4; 48.5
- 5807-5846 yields -1.9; 52.7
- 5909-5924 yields 0.4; 48.7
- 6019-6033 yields 0.1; 49.9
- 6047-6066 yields -0.1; 50.6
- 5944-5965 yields 0.5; 49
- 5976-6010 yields 0.3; 49.8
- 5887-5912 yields 4.6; 41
